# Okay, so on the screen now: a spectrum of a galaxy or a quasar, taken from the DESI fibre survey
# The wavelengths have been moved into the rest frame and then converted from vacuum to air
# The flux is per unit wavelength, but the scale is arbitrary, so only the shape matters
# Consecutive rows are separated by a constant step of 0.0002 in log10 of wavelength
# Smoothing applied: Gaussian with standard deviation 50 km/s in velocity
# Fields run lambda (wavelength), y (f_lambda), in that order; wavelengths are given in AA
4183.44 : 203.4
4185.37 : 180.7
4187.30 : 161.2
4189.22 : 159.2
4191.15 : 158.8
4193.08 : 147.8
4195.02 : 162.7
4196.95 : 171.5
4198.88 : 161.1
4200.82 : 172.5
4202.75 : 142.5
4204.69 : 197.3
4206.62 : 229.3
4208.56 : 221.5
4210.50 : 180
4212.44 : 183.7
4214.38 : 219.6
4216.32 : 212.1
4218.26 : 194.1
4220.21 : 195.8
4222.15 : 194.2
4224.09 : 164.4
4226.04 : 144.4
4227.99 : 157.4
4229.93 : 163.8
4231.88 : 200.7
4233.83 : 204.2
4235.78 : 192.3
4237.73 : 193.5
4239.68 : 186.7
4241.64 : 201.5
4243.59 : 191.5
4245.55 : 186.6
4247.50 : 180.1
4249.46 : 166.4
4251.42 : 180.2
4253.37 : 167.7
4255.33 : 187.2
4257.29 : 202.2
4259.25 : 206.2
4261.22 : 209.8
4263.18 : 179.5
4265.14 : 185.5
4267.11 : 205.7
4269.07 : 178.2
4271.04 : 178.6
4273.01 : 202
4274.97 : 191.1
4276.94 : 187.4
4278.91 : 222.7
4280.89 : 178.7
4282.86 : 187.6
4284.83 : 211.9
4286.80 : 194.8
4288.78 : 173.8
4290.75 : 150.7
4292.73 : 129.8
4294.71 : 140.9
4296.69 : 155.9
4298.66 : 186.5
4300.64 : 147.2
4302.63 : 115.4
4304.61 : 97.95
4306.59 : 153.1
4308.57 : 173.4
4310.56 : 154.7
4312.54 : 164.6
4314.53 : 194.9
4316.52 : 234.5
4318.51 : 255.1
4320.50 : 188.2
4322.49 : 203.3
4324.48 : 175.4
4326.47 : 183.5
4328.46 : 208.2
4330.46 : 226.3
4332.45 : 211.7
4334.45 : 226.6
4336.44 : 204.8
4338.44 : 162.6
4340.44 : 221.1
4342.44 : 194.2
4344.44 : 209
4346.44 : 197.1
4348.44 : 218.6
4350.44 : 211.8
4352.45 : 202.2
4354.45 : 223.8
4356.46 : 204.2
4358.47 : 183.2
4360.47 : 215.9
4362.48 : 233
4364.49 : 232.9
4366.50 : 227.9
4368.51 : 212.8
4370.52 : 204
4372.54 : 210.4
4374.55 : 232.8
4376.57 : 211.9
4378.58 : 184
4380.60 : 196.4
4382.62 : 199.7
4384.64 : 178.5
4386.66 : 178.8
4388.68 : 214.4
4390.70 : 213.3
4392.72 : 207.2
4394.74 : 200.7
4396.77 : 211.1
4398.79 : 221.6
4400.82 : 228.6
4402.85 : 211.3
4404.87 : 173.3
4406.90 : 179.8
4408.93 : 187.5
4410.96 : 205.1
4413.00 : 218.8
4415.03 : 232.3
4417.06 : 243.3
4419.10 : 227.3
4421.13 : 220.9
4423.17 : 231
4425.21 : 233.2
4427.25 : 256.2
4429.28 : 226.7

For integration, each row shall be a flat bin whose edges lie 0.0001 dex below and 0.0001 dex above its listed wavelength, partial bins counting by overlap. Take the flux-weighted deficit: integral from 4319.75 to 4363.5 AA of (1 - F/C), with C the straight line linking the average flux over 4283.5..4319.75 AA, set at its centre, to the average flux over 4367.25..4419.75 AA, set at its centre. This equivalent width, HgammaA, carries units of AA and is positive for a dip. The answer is -4.6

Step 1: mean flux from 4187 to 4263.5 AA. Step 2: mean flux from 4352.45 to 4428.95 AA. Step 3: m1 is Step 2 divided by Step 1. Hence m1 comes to 1.16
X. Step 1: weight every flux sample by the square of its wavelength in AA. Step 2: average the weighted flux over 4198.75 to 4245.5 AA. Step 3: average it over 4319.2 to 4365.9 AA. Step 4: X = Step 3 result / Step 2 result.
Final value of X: 1.16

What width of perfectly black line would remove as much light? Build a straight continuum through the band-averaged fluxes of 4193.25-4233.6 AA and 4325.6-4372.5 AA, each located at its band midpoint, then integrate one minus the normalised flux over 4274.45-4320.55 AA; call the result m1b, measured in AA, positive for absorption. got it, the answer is 5.8 AA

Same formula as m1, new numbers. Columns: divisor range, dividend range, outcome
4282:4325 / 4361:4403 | 1.22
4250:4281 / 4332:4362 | 1.08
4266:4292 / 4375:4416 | 1.08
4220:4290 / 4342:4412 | 1.10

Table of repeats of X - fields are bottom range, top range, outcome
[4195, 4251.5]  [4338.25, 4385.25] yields 1.20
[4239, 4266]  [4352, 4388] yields 1.17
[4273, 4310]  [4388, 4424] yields 1.34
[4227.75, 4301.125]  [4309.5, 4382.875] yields 1.16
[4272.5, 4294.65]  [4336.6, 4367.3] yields 1.18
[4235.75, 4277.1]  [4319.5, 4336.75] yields 1.11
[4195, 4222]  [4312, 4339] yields 1.13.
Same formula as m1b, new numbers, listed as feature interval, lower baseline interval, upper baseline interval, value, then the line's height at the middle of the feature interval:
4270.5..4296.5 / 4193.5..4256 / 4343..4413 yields 1.7 AA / 193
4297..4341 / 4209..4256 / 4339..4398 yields 3.3 AA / 200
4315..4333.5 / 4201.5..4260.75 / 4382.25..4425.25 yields -0.9 AA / 200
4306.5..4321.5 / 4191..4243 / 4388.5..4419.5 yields 0.4 AA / 198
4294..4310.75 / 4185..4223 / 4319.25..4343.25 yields 4.2 AA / 197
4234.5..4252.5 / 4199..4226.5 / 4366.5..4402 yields 0.5 AA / 192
